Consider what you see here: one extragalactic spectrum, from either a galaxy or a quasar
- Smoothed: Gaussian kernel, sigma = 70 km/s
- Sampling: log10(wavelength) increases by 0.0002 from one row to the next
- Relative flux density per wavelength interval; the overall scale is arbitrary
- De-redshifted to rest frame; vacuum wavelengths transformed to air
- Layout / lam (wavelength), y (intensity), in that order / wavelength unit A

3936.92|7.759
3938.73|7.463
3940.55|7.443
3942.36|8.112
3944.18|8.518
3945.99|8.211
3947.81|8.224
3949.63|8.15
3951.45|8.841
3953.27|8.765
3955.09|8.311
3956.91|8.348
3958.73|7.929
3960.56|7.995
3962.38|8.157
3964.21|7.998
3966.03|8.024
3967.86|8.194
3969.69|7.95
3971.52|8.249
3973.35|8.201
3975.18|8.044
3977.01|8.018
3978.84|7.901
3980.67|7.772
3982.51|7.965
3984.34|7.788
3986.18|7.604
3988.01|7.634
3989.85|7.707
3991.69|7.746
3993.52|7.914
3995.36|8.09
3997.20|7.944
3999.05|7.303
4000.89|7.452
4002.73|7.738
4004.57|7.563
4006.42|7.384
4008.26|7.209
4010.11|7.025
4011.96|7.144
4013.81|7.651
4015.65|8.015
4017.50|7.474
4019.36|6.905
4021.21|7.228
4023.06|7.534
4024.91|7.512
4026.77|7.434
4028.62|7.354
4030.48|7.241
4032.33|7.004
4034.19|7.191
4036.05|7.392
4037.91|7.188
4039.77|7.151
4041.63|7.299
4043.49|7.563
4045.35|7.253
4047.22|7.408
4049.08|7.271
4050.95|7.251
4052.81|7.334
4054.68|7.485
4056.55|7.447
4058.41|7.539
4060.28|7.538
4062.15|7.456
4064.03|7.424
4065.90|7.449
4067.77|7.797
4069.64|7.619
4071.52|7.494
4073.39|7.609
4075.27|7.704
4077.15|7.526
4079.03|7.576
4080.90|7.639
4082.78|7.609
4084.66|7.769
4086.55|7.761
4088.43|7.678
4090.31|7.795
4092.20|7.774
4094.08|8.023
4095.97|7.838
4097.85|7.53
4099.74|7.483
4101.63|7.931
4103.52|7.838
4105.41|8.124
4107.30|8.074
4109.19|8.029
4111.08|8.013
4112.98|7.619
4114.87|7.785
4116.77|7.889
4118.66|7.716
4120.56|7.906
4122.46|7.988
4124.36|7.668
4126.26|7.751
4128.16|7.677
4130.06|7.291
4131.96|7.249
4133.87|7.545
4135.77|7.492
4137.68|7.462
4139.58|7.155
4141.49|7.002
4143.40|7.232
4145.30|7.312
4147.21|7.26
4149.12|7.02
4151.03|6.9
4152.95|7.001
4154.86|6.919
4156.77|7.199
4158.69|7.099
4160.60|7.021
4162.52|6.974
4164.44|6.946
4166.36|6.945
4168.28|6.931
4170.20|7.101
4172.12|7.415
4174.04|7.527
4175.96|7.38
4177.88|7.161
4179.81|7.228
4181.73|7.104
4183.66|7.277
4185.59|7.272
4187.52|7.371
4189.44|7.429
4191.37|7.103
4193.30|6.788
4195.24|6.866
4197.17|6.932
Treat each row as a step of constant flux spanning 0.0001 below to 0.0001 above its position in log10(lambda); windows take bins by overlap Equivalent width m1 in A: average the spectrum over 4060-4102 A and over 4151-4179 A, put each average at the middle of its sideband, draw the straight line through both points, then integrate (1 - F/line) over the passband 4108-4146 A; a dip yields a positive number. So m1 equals -1.2 A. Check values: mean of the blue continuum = 7.65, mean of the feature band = 7.59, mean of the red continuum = 7.11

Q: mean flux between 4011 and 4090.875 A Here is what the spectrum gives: 7.46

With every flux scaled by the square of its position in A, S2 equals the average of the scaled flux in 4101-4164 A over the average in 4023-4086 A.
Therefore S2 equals 1.04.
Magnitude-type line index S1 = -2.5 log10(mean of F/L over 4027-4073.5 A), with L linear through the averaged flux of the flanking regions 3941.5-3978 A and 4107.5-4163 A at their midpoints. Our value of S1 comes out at 0.060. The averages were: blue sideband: 8.21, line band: 7.39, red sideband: 7.43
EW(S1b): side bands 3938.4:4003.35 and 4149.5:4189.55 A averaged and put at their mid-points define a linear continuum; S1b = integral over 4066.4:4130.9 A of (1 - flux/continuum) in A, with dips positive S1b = -2.6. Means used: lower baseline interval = 8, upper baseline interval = 7.14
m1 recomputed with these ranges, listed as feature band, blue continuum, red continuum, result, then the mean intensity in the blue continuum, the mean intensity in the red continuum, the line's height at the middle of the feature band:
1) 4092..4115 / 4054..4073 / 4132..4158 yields -1.5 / 7.53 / 7.19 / 7.36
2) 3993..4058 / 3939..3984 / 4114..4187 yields 3.6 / 8.12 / 7.31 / 7.85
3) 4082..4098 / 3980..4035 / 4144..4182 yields -1.0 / 7.52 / 7.13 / 7.31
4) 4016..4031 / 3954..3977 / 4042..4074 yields 0.7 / 8.12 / 7.46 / 7.71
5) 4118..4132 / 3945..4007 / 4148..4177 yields -0.8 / 7.98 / 7.09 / 7.27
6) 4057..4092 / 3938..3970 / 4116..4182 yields 0.1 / 8.15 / 7.3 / 7.63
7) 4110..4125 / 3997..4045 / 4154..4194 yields -1.2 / 7.37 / 7.16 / 7.23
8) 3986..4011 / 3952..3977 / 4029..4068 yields 0.8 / 8.17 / 7.36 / 7.84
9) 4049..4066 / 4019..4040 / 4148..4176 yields -0.4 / 7.28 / 7.08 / 7.23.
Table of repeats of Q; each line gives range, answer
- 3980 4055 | 7.46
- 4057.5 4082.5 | 7.57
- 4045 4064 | 7.4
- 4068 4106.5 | 7.72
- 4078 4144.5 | 7.68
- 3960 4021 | 7.74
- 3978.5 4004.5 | 7.75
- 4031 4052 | 7.27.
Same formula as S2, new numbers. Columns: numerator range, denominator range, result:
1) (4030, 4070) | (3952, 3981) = 0.95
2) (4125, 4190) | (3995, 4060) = 1.04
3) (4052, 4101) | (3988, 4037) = 1.05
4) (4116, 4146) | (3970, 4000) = 1.03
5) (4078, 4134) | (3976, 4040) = 1.08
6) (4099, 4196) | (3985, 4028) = 1.05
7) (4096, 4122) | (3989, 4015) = 1.09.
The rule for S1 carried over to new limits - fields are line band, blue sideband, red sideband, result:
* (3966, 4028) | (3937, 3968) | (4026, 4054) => 0.005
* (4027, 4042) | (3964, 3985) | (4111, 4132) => 0.094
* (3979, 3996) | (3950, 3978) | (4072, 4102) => 0.041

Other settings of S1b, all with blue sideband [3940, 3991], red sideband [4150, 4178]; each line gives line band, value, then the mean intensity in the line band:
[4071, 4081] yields -0.1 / 7.6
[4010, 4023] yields 0.7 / 7.38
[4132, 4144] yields -0.1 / 7.31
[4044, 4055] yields 0.5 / 7.33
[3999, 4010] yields 0.6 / 7.43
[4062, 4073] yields 0.0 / 7.55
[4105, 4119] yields -1.0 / 7.91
